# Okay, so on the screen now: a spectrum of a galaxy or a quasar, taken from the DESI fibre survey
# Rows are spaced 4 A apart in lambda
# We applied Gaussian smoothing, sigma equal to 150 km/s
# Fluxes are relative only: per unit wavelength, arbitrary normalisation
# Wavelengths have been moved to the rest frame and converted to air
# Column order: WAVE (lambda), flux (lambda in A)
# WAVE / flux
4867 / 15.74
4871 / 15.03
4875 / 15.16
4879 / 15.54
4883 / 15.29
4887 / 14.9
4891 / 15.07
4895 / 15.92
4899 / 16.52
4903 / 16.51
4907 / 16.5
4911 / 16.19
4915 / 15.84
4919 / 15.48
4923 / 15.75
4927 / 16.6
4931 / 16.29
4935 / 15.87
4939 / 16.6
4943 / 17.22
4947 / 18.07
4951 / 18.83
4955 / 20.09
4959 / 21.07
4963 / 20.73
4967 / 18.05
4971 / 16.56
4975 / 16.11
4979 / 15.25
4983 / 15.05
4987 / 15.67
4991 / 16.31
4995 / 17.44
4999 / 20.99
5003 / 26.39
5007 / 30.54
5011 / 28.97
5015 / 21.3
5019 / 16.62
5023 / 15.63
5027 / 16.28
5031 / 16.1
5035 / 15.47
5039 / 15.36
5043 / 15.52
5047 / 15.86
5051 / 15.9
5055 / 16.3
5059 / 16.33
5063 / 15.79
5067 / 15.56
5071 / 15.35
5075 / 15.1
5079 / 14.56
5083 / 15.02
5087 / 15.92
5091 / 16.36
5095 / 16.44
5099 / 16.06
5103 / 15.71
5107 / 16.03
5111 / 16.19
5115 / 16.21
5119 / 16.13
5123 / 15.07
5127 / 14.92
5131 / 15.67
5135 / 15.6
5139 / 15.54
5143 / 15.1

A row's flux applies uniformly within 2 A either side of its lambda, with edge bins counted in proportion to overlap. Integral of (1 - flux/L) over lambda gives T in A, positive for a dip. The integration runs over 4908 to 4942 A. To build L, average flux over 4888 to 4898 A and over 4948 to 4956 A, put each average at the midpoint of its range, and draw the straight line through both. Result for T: 2.7 A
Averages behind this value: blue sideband 15.5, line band 16.1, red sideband 19.2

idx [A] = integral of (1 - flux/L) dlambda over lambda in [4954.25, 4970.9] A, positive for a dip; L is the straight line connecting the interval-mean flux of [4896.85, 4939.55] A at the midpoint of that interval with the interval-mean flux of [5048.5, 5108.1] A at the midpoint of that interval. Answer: -3.7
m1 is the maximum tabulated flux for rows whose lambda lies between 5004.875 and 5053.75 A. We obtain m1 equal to 30.54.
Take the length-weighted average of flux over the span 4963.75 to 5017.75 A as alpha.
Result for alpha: 19.9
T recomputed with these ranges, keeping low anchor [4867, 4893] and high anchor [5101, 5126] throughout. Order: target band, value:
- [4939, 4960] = -4.5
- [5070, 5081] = 0.5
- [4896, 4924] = -1.5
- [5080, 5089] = 0.2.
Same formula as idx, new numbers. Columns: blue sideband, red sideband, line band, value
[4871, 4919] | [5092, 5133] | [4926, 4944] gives -0.8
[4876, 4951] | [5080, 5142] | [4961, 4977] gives -1.8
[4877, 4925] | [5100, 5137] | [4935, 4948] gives -1.0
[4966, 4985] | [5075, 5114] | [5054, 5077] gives 0.2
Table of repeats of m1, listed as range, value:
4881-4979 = 21.07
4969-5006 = 26.39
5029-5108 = 16.44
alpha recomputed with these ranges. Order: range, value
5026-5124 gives 15.8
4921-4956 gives 17.2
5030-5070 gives 15.8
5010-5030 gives 19.1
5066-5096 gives 15.5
